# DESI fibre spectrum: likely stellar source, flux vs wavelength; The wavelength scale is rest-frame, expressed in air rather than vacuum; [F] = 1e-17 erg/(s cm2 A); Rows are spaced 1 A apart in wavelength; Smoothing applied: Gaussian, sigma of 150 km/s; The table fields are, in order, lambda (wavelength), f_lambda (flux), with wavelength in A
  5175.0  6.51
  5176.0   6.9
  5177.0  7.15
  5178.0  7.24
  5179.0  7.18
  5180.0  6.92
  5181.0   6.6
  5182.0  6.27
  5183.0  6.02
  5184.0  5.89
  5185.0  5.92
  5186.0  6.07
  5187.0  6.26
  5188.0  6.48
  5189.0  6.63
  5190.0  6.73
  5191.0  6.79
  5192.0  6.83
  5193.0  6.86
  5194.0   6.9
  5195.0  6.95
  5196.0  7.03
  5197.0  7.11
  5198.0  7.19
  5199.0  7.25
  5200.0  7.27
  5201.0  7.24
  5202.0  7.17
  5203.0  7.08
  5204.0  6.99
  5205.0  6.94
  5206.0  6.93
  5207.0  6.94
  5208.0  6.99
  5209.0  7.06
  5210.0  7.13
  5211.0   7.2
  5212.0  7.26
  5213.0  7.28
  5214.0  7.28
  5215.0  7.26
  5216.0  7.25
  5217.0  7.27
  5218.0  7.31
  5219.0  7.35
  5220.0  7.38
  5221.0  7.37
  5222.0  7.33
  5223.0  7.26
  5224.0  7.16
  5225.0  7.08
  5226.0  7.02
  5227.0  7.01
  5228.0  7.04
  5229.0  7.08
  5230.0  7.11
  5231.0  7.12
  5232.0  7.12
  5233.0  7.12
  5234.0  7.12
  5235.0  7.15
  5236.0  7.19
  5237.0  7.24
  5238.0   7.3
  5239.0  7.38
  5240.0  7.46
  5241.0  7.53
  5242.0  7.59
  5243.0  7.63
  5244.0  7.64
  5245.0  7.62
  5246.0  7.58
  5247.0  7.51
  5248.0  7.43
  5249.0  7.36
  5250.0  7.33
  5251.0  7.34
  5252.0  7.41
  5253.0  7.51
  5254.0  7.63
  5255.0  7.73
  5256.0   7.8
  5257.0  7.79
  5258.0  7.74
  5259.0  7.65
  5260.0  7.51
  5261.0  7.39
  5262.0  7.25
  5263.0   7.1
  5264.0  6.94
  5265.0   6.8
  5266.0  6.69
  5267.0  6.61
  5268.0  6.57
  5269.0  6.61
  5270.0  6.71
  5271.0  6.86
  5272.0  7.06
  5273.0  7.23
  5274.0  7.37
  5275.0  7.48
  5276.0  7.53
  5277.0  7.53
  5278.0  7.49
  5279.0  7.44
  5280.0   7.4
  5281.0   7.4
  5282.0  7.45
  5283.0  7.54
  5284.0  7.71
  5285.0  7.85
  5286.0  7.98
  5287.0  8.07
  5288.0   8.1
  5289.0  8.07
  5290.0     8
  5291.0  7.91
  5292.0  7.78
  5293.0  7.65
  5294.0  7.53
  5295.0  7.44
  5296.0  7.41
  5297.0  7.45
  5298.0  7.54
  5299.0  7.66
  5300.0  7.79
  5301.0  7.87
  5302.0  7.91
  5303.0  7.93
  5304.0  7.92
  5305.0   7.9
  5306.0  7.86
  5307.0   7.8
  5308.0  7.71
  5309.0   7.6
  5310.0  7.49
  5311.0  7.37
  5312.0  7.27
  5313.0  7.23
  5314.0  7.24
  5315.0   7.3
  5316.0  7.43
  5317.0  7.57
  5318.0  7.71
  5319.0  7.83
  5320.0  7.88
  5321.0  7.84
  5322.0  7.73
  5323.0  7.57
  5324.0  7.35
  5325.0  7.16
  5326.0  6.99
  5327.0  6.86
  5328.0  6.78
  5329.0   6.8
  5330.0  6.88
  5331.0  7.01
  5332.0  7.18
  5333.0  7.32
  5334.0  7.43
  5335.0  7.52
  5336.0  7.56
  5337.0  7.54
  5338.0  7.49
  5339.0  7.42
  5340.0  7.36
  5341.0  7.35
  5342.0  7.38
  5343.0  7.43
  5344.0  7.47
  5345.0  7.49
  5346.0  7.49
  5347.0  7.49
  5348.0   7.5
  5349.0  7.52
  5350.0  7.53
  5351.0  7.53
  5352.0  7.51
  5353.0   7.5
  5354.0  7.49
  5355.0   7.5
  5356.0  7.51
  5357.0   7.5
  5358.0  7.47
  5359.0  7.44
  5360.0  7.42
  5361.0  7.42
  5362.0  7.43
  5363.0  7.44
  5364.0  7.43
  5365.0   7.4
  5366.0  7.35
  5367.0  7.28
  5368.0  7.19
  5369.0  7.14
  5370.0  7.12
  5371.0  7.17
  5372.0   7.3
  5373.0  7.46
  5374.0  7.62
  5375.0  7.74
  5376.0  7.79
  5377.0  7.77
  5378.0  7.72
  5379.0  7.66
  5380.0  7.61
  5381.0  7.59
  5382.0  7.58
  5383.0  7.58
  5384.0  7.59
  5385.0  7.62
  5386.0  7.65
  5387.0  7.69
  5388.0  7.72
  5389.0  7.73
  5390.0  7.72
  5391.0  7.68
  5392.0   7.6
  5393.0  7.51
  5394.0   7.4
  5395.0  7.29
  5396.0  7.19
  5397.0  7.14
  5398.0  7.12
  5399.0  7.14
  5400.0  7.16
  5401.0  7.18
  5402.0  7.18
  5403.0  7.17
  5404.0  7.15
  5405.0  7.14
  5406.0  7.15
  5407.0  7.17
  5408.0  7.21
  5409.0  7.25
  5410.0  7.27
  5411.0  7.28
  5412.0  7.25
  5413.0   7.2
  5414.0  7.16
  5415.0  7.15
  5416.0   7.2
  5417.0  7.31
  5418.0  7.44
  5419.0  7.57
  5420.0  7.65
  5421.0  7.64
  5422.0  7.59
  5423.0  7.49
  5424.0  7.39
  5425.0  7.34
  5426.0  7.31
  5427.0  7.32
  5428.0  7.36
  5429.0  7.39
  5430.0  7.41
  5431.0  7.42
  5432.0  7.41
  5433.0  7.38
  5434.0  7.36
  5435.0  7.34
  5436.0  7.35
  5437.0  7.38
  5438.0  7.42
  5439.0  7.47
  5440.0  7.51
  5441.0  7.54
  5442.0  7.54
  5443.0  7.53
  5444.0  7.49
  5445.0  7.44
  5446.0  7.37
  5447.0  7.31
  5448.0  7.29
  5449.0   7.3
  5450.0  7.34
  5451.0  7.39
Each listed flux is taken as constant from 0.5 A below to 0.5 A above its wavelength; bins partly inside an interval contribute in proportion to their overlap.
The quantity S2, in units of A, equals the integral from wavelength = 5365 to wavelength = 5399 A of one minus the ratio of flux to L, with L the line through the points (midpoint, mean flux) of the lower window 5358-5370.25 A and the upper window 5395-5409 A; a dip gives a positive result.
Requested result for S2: -1.1 A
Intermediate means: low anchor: 7.35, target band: 7.49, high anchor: 7.17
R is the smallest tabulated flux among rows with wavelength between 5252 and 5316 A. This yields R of 6.57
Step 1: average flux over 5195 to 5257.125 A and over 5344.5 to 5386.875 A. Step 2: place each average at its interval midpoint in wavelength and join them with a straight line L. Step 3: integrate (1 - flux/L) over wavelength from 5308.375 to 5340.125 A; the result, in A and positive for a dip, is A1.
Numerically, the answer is 0.3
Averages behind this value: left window 7.27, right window 7.49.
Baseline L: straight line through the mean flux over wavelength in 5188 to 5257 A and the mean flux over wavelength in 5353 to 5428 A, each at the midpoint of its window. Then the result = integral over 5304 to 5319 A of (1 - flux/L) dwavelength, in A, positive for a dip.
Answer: -0.5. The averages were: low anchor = 7.22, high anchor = 7.41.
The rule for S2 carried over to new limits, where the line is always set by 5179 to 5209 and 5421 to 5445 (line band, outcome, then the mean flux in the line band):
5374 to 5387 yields -0.7 A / 7.66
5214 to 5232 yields -0.9 A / 7.2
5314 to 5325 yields -0.7 A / 7.58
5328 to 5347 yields -0.4 A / 7.33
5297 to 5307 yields -1.0 A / 7.8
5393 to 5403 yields 0.2 A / 7.21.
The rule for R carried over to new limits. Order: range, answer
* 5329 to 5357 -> 6.8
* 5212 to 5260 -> 7.01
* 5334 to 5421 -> 7.12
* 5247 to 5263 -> 7.1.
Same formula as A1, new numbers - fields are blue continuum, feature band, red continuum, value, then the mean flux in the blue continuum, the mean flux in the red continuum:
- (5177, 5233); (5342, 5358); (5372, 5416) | -0.40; 6.97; 7.41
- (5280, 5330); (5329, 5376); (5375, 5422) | 0.60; 7.59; 7.42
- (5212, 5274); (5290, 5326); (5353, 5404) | -1.28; 7.27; 7.45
